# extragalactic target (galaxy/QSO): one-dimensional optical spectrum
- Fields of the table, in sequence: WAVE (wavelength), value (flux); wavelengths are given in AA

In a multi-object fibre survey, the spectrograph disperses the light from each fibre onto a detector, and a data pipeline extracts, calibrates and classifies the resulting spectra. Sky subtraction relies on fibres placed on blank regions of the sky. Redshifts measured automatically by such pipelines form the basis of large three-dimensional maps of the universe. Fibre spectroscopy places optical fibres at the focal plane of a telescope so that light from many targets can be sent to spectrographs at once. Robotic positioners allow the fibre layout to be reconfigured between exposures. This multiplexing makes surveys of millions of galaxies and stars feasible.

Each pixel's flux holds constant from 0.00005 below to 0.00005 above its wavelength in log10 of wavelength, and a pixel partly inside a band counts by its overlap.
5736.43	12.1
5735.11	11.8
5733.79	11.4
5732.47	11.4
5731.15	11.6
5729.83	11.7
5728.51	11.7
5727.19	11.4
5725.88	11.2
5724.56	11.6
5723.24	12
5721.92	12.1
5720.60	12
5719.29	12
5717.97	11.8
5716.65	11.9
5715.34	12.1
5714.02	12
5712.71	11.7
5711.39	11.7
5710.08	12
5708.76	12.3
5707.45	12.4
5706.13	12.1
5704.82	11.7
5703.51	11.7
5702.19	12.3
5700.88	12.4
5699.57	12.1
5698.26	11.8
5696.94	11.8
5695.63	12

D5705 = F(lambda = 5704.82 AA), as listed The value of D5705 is 11.7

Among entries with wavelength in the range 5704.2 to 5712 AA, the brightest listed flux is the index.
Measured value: 12.4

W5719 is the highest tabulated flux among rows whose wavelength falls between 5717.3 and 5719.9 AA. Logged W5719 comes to 12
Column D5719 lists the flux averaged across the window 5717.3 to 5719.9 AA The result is 11.9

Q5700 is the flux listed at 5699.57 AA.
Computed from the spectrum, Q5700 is 12.1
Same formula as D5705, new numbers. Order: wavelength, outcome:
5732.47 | 11.4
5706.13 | 12.1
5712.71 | 11.7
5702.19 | 12.3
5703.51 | 11.7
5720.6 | 12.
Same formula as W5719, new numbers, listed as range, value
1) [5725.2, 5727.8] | 11.4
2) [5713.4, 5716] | 12.1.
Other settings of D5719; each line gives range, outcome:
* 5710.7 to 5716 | 11.9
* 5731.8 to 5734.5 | 11.4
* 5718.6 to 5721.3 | 12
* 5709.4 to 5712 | 11.9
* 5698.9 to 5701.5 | 12.3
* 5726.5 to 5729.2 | 11.6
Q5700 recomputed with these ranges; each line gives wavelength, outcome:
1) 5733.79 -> 11.4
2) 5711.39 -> 11.7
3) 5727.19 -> 11.4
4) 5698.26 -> 11.8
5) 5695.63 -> 12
